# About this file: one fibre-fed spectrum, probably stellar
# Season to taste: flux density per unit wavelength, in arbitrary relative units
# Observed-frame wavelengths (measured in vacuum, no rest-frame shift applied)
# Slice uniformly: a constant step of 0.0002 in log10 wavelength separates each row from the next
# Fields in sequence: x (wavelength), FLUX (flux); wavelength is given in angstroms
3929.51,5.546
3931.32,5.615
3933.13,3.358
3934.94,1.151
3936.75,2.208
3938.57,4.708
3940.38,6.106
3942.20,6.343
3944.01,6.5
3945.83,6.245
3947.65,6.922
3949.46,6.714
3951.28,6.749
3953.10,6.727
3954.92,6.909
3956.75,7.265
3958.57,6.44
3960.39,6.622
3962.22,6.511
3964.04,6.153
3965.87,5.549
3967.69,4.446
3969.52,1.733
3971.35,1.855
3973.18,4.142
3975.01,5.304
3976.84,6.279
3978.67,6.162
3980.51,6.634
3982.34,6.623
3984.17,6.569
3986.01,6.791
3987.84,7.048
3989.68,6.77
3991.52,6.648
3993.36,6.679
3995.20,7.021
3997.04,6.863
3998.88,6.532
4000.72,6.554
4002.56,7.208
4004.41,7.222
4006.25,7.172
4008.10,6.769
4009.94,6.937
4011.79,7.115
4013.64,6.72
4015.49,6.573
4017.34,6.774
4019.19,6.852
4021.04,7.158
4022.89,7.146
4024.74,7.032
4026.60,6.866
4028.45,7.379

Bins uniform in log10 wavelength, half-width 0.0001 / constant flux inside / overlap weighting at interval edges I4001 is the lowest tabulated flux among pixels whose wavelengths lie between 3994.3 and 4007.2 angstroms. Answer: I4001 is 6.532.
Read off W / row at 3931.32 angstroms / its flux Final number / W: 5.615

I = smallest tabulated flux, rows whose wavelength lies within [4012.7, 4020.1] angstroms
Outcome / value 6.573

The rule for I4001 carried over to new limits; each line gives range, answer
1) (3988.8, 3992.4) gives 6.648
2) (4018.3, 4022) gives 6.852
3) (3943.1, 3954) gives 6.245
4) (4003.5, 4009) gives 6.769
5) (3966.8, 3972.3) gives 1.733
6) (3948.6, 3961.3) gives 6.44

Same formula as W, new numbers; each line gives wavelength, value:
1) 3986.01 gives 6.791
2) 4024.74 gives 7.032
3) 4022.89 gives 7.146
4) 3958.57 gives 6.44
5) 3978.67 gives 6.162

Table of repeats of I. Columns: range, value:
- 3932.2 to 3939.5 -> 1.151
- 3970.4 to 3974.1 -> 1.855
